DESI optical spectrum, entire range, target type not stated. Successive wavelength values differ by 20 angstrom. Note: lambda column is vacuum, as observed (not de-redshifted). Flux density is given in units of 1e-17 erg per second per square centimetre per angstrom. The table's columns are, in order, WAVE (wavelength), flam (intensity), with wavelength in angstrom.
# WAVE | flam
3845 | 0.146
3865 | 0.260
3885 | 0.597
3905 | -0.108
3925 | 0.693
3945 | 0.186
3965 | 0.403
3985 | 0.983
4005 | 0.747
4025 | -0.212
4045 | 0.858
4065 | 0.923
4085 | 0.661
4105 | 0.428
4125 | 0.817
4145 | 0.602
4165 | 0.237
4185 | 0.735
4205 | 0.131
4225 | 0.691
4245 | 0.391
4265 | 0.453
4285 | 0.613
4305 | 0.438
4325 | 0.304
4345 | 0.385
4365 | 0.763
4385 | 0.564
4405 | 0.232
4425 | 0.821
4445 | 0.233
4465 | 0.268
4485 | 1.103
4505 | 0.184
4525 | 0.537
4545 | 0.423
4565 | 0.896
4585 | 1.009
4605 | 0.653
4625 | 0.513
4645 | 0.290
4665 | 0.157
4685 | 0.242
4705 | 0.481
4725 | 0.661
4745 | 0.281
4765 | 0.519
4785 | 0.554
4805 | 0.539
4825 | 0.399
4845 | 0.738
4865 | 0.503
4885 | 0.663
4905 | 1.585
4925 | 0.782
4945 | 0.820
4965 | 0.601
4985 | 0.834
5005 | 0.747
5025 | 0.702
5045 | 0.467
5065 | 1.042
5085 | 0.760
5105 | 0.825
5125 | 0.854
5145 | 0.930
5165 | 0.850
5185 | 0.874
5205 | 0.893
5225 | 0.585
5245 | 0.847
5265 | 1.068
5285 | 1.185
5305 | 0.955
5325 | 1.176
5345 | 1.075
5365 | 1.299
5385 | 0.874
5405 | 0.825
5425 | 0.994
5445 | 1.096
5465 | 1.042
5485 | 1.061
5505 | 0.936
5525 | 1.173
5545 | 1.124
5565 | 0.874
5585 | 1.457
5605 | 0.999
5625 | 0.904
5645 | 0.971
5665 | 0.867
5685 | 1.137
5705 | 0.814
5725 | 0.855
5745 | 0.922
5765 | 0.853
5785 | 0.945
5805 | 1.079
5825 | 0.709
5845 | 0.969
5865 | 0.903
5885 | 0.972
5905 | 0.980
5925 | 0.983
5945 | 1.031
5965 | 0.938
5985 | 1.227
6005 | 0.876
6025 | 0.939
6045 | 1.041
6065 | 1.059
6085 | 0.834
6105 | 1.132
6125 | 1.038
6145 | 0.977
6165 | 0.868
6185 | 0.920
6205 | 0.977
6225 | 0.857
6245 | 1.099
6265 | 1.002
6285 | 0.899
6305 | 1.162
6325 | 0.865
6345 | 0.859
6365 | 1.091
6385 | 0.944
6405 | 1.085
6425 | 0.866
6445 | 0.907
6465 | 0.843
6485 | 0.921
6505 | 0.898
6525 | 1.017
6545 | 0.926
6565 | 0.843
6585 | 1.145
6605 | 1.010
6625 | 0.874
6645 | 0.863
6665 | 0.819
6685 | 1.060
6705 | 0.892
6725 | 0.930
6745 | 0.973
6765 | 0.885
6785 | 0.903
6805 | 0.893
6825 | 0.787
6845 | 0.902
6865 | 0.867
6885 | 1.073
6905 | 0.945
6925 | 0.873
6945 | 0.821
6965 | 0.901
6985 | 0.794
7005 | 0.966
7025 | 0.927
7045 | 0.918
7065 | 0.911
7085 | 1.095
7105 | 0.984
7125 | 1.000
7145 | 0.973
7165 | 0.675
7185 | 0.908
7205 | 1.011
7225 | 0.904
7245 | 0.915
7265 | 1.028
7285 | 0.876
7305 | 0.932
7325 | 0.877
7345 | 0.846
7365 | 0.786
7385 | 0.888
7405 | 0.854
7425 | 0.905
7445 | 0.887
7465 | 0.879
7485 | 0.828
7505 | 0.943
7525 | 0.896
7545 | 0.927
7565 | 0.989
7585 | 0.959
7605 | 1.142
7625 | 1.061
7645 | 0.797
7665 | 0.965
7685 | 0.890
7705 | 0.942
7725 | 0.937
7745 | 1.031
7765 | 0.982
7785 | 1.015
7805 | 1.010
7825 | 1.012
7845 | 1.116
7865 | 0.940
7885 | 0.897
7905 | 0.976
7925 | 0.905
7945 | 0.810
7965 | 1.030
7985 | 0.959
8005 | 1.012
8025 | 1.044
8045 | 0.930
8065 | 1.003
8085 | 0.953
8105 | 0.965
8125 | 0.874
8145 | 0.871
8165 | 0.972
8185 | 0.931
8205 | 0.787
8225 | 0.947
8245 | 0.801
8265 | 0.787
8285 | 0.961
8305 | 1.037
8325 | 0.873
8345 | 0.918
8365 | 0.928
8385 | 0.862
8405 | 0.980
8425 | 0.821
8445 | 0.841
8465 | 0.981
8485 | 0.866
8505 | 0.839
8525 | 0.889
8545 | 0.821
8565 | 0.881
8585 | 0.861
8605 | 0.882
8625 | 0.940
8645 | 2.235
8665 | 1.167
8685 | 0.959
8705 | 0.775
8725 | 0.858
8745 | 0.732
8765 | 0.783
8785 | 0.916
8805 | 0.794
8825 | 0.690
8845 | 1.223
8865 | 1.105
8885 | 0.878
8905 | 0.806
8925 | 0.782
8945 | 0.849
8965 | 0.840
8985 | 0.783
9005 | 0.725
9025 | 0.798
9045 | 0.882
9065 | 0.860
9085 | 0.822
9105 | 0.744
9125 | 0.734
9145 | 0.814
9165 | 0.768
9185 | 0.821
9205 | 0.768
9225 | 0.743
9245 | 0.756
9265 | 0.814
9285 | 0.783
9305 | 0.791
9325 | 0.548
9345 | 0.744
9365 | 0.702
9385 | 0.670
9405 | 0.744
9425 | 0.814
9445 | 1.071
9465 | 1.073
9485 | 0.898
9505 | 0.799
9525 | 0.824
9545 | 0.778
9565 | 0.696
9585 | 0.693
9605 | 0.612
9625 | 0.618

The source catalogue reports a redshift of 0.32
